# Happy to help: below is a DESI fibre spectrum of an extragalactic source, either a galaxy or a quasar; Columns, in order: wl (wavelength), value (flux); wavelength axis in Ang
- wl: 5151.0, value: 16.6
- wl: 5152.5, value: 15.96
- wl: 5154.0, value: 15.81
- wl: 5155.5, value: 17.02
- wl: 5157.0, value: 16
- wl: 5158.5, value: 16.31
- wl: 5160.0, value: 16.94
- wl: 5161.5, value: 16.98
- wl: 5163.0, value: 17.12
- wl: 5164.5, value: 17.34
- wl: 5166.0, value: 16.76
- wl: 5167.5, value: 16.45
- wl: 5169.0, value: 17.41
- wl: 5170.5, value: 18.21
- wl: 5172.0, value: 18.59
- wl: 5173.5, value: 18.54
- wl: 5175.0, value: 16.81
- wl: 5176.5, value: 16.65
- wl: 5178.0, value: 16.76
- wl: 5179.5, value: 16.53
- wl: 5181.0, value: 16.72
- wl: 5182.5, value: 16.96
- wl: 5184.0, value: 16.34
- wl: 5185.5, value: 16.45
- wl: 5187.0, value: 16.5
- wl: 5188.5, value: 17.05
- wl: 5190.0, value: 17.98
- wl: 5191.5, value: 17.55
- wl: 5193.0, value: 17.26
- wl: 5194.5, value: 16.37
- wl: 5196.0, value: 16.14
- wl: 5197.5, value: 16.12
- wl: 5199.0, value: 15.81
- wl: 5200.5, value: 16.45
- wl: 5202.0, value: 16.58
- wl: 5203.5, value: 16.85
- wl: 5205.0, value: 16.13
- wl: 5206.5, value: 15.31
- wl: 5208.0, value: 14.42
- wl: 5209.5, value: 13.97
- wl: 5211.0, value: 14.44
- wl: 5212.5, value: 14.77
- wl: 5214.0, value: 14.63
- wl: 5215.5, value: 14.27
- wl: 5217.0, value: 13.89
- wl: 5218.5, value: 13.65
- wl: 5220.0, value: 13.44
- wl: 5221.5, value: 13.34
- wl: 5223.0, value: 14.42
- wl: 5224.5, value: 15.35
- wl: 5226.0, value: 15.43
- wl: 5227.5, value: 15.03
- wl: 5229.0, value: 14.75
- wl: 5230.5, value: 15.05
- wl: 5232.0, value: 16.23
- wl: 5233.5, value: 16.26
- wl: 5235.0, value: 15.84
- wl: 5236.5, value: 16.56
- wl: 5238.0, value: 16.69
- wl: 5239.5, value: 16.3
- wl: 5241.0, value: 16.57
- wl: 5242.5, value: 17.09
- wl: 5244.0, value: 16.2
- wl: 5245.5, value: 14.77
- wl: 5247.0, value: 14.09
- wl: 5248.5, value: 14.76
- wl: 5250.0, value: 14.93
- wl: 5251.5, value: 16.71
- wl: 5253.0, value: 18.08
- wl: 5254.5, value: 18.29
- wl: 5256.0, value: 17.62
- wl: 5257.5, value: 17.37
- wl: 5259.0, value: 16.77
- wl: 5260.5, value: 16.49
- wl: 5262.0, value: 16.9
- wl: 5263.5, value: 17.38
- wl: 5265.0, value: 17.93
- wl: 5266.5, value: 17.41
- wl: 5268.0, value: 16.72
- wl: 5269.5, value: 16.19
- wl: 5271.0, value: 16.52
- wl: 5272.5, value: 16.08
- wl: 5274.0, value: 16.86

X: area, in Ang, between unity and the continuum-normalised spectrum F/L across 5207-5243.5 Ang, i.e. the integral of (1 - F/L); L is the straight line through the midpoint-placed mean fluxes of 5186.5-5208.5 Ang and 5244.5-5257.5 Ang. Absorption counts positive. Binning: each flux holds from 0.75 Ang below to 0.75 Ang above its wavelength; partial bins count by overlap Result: 2.7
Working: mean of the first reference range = 16.5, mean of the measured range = 15.1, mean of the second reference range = 16.2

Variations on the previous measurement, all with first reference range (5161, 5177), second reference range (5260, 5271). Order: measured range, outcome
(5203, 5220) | 2.5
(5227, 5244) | 1.0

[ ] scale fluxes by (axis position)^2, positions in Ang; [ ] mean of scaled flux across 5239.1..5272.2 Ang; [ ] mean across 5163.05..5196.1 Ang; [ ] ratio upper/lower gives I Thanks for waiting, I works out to 1.0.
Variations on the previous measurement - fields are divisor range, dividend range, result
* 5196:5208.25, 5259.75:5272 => 1.08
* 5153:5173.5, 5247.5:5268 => 1.03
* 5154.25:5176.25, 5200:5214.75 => 0.91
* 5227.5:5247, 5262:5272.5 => 1.08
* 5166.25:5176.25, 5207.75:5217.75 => 0.83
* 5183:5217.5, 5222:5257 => 1.02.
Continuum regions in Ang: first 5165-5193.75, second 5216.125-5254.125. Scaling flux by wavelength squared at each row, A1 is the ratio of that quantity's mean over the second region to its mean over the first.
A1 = 0.9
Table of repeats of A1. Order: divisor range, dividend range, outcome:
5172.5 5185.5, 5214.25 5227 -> 0.86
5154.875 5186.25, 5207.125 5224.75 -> 0.85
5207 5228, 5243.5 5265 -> 1.17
